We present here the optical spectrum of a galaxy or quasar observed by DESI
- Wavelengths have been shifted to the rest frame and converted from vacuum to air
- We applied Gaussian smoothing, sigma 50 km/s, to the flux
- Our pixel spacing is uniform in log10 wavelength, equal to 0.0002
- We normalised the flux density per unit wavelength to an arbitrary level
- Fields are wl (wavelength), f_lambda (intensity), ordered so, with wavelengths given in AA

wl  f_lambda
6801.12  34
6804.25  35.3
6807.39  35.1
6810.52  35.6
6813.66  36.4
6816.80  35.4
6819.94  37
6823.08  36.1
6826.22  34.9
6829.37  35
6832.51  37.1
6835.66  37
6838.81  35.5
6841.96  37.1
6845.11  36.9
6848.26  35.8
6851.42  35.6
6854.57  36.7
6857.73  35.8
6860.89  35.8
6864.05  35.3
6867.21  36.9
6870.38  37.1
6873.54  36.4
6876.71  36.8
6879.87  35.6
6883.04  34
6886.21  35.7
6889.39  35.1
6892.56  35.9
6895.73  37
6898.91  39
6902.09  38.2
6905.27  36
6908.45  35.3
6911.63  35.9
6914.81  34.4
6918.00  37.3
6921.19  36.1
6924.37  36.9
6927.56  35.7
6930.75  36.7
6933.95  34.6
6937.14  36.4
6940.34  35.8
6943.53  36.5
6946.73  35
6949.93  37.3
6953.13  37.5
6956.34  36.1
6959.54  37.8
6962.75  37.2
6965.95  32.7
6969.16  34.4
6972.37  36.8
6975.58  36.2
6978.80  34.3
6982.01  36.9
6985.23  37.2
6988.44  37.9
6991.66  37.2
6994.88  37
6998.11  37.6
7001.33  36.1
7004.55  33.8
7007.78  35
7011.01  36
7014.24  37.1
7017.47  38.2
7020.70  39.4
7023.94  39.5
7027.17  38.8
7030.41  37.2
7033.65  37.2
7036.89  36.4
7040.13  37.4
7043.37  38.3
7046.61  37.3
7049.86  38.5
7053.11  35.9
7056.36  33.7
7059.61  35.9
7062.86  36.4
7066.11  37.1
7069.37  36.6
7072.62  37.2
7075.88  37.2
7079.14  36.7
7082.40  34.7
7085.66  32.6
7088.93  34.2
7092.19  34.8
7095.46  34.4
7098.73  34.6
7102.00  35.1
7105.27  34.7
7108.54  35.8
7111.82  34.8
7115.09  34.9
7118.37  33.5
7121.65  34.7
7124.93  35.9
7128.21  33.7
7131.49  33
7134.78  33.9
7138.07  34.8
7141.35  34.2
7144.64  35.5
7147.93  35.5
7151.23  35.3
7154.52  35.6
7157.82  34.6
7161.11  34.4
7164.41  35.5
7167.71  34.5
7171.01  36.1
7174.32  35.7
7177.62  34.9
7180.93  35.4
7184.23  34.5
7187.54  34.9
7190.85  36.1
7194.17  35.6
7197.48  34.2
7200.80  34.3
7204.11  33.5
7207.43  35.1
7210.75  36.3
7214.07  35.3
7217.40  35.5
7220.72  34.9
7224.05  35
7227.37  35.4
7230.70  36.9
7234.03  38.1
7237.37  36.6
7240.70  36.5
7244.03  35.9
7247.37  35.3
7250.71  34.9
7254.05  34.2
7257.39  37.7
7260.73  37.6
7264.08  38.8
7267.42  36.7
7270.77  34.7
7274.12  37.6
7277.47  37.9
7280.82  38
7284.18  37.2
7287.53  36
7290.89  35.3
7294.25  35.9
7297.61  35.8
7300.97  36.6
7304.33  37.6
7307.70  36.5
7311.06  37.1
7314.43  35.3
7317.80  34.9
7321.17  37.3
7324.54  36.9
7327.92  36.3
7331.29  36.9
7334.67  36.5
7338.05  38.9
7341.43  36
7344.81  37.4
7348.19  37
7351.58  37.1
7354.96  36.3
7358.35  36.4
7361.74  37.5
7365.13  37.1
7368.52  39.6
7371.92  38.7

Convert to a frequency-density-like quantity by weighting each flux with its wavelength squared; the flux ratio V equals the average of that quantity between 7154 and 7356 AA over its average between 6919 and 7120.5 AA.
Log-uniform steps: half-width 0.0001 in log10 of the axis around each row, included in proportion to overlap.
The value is 1.06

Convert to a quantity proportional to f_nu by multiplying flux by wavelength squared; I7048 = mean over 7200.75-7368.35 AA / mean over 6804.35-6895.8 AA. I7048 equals 1.1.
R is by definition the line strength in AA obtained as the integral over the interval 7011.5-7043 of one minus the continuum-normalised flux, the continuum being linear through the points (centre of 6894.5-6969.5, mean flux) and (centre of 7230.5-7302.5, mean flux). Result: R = -1.3 AA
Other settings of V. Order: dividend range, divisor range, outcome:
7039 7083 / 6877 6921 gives 1.06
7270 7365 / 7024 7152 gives 1.10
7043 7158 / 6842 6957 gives 1.03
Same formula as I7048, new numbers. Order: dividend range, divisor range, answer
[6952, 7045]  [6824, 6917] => 1.06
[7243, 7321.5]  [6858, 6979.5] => 1.12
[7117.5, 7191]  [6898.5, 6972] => 1.03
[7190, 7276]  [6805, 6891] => 1.11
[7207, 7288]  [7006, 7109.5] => 1.05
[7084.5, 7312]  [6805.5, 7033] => 1.06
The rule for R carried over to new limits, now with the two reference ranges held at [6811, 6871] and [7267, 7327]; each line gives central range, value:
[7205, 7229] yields 0.8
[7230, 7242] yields -0.2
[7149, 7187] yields 1.3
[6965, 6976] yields 0.4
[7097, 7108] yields 0.4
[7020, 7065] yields -1.1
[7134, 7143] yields 0.5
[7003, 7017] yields 0.2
